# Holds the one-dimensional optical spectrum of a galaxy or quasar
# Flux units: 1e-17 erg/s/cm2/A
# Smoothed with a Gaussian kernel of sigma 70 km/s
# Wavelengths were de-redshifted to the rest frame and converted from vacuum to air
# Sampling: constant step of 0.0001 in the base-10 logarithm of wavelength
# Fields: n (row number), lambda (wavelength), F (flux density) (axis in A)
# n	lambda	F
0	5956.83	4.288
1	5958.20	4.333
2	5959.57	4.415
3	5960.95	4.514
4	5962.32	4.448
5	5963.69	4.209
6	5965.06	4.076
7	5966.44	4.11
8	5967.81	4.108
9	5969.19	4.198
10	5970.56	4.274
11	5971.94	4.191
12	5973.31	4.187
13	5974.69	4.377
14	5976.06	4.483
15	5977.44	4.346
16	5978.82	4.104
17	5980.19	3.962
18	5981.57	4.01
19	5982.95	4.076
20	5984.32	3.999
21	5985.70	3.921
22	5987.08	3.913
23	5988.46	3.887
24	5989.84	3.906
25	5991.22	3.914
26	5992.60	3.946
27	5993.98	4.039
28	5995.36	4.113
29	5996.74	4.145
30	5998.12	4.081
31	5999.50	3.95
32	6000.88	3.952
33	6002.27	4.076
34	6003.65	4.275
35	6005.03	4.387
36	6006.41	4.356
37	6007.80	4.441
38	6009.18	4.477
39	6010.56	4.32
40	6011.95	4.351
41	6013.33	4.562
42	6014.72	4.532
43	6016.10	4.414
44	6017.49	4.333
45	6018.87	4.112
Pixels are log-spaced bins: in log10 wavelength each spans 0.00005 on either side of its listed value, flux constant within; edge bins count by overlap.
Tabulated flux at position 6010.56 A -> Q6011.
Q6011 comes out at 4.32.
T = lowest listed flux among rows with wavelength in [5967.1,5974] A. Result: 4.108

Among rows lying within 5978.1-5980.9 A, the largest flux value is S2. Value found 4.104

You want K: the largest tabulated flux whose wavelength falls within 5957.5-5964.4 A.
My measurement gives 4.514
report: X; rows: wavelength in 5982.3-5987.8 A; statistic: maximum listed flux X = 4.076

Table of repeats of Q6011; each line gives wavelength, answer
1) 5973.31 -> 4.187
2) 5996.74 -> 4.145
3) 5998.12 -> 4.081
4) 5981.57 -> 4.01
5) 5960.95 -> 4.514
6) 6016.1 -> 4.414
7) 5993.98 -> 4.039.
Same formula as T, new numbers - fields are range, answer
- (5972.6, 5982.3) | 3.962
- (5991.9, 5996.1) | 3.946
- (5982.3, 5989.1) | 3.887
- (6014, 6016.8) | 4.414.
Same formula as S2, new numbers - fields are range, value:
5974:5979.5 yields 4.483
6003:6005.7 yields 4.387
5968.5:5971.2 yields 4.274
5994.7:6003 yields 4.145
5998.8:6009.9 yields 4.477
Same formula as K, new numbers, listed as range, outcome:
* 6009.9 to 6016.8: 4.562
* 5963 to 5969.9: 4.209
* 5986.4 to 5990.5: 3.913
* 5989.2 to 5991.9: 3.914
